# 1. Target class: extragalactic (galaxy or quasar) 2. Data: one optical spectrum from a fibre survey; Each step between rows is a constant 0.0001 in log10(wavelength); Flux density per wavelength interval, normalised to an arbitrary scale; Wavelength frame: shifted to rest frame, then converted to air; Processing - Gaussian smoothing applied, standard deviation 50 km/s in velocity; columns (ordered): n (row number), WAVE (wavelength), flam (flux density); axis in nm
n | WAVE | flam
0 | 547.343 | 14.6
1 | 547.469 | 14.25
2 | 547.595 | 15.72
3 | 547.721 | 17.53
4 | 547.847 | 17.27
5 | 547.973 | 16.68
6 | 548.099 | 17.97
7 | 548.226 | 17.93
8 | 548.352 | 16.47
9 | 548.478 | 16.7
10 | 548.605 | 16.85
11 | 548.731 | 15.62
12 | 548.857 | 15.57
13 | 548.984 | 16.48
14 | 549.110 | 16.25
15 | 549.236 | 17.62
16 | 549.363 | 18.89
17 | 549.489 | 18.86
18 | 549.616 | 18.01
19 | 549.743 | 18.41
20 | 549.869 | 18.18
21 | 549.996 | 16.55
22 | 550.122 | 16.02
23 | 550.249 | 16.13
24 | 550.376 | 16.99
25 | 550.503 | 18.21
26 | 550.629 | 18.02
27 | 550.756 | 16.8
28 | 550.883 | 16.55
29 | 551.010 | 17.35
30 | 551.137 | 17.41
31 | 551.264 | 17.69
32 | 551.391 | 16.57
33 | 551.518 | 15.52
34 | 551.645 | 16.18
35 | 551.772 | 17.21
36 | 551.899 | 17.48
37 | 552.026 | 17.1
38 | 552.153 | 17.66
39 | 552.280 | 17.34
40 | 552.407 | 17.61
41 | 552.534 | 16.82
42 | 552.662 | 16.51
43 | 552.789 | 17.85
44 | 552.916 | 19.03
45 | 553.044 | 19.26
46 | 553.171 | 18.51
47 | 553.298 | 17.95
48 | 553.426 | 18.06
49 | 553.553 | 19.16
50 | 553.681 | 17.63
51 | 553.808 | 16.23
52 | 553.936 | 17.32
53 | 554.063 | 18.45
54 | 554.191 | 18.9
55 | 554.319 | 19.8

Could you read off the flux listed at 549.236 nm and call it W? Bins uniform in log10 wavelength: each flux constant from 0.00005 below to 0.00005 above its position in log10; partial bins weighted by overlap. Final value 17.62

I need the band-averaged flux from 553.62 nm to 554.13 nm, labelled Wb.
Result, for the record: 17.4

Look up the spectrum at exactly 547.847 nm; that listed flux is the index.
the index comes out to 17.27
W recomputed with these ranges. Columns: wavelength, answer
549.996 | 16.55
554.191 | 18.9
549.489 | 18.86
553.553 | 19.16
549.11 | 16.25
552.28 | 17.34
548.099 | 17.97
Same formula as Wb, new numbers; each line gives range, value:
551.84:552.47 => 17.5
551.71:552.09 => 17.3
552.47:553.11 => 17.9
